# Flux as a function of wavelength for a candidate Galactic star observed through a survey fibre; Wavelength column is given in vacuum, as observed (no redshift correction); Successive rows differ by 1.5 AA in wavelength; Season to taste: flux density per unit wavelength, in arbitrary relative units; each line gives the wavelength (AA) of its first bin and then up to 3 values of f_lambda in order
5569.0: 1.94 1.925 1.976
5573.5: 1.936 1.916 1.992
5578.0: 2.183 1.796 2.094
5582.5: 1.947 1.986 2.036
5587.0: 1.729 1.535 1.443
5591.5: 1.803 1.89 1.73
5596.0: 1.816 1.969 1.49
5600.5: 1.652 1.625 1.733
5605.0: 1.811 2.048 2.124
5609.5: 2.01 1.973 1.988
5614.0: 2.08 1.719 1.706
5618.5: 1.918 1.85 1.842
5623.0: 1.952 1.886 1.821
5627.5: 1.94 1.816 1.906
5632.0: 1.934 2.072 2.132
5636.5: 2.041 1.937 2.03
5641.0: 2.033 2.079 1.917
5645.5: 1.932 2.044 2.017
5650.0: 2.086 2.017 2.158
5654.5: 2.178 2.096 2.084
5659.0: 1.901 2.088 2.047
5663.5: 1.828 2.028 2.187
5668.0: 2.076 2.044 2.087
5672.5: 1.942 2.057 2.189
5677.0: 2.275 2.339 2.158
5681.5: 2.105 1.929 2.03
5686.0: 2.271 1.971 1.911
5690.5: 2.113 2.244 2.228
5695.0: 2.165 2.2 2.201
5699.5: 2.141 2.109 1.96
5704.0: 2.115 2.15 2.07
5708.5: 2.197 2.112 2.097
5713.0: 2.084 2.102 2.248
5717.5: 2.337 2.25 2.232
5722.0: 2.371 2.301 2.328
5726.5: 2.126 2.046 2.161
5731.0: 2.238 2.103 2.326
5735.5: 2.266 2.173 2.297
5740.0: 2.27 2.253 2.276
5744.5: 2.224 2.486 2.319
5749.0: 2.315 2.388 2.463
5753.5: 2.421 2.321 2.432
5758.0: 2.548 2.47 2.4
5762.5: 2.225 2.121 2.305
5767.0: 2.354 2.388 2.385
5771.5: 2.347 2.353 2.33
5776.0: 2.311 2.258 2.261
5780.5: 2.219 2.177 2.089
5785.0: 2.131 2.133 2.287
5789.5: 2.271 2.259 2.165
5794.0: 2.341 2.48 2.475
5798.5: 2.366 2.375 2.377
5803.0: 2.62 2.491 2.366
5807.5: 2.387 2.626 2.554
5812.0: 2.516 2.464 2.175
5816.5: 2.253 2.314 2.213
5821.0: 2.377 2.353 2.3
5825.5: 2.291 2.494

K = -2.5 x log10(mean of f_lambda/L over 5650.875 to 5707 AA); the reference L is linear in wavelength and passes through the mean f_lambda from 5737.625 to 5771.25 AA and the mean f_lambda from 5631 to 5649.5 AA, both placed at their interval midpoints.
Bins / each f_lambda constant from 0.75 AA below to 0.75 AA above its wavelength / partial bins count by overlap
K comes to 0.01 mag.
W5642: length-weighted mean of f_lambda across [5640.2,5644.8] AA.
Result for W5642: 2.01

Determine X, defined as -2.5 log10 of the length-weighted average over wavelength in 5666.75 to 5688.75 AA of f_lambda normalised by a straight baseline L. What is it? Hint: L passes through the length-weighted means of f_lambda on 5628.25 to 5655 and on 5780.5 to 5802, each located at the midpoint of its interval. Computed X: -0.012 mag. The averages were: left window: 2.02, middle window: 2.1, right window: 2.28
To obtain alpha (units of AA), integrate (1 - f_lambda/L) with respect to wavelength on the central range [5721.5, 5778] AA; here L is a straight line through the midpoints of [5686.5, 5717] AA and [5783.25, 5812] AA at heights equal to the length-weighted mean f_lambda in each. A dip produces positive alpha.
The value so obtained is -1.6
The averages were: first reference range 2.12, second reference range 2.37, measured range 2.31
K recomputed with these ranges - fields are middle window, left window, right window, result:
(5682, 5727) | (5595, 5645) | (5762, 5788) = -0.028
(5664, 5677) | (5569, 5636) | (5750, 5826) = -0.017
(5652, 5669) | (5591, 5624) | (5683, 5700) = -0.019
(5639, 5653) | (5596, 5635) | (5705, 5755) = -0.026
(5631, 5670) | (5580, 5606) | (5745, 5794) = -0.044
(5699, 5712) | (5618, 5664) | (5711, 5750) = 0.033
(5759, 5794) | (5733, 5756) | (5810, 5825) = 0.028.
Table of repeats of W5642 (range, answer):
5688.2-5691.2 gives 2.01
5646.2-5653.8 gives 2.06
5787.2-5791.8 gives 2.27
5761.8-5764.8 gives 2.17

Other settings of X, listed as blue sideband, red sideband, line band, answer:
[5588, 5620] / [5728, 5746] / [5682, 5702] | -0.010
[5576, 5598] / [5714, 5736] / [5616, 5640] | 0.028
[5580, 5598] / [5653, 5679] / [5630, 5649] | -0.006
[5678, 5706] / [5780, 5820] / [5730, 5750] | -0.026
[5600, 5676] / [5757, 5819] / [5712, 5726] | -0.036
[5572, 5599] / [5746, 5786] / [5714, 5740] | -0.004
